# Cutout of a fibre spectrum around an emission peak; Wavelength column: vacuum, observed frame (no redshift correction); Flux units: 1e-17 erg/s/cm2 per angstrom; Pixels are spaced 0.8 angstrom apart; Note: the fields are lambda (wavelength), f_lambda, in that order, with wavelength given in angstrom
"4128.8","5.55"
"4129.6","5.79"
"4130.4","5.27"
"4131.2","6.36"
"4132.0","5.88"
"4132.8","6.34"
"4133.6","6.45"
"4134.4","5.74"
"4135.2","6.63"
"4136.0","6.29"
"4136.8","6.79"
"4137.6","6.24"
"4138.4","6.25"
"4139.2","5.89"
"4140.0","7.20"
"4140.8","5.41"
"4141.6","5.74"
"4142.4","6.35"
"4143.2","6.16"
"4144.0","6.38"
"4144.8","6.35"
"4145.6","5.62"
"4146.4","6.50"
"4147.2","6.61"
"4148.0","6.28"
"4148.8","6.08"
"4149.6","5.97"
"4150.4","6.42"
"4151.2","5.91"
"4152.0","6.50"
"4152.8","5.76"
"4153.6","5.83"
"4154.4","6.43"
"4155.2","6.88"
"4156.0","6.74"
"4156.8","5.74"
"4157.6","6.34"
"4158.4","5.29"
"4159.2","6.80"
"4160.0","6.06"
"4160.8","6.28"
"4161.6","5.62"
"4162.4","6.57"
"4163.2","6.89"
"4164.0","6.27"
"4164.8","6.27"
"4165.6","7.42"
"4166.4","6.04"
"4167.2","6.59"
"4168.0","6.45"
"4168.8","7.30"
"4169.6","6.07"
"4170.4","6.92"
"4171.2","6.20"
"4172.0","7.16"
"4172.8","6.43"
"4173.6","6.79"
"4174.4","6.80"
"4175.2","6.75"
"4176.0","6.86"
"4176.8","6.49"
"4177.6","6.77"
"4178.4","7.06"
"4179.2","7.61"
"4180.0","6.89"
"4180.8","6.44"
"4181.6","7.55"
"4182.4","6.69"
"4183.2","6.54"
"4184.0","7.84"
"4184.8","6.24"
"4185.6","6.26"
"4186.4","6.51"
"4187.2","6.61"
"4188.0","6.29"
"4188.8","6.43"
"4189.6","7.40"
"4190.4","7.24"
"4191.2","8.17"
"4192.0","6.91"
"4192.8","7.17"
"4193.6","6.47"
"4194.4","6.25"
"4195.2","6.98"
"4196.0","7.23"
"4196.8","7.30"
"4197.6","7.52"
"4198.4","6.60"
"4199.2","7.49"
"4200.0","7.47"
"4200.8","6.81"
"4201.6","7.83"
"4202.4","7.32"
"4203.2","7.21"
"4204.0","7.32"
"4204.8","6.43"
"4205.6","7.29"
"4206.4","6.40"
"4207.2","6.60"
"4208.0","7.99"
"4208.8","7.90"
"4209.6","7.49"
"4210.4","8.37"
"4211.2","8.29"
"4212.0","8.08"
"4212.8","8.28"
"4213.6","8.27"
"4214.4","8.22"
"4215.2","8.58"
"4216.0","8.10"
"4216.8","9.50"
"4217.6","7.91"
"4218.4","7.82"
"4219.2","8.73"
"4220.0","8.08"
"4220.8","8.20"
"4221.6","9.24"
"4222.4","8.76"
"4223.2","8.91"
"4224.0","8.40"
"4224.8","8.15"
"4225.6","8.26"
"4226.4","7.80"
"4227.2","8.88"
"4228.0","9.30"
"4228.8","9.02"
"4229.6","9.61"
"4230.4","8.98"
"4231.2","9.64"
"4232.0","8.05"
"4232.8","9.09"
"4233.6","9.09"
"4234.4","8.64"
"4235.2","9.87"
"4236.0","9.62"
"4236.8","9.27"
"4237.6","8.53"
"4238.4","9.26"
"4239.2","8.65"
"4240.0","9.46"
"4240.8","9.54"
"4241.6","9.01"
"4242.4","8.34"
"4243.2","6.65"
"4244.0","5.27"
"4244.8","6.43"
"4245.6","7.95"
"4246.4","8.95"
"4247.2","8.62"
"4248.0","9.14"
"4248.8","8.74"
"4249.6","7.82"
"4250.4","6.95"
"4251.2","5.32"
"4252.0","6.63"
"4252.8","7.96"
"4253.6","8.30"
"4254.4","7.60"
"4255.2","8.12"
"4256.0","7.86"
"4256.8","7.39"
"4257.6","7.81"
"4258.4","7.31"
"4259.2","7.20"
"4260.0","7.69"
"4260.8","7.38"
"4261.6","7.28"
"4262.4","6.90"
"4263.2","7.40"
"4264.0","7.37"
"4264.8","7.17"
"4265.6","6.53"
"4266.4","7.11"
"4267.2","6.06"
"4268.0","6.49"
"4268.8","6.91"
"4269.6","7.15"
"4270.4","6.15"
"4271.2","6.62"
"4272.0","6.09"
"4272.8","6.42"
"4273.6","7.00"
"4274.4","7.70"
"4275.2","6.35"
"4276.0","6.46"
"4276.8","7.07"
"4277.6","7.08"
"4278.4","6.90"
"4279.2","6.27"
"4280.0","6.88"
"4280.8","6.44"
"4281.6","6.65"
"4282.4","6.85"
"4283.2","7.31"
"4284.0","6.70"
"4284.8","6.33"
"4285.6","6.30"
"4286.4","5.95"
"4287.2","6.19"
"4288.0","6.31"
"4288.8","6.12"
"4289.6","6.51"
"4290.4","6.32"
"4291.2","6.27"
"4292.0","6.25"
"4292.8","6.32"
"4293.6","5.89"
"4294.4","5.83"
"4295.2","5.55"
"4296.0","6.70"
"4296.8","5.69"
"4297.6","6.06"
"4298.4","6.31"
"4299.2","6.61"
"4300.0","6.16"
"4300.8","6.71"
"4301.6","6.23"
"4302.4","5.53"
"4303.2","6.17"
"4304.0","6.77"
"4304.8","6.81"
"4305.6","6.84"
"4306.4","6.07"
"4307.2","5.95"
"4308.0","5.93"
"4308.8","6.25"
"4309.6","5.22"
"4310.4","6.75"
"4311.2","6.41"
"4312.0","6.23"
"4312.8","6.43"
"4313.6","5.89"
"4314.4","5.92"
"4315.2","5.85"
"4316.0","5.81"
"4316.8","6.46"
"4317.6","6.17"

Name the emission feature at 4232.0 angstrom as C IV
